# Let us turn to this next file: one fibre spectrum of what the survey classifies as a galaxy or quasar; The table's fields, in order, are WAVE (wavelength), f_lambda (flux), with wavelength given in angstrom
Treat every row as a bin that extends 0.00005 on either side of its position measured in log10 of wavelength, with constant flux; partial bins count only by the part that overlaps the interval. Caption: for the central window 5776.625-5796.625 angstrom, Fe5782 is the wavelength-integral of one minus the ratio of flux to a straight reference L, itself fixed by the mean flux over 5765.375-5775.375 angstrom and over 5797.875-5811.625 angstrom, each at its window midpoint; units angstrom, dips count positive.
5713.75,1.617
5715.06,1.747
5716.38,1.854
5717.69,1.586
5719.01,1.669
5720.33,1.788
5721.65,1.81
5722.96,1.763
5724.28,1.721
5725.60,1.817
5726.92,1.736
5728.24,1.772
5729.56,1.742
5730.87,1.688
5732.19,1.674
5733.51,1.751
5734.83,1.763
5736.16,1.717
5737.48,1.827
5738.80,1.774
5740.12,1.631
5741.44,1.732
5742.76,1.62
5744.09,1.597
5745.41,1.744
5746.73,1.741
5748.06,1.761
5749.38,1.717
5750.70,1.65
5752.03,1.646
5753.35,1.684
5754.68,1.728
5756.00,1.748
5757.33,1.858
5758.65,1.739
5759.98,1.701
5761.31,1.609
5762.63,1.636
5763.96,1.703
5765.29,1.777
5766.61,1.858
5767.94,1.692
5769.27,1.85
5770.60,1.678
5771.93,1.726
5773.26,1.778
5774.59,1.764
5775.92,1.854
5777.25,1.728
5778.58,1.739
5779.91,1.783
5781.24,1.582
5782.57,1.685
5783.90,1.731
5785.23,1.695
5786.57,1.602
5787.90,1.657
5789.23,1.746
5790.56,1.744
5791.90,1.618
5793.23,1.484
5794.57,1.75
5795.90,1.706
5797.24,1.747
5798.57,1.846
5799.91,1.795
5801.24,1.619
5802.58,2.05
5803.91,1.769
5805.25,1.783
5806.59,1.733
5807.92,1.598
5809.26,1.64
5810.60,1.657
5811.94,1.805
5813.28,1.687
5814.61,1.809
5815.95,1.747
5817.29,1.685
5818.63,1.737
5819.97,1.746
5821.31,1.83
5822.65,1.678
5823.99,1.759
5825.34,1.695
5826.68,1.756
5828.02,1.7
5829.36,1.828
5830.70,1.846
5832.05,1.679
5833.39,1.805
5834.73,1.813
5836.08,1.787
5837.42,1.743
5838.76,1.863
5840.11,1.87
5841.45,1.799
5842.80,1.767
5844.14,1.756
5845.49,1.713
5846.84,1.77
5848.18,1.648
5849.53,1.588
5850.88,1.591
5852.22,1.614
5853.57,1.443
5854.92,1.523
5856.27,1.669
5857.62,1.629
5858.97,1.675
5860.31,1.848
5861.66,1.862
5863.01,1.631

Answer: 0.85 angstrom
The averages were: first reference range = 1.77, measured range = 1.68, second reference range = 1.75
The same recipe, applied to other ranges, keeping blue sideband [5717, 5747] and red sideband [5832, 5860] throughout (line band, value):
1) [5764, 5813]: -0.40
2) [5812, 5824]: -0.24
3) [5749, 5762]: 0.10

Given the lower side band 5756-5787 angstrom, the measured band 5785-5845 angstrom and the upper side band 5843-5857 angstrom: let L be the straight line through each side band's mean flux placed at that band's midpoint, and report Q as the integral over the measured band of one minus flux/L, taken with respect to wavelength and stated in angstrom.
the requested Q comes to -2.4 angstrom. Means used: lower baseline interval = 1.73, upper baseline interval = 1.64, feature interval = 1.74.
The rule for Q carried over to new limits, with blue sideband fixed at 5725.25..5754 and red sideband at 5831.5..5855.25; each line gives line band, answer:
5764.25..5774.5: -0.3 angstrom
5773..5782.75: -0.1 angstrom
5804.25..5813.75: 0.1 angstrom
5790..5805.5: -0.2 angstrom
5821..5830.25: -0.2 angstrom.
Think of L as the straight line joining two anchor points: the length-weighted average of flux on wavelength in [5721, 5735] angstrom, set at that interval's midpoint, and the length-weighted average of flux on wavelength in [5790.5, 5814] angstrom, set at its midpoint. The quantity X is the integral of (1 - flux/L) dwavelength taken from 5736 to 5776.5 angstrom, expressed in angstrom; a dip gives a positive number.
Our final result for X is 0.3 angstrom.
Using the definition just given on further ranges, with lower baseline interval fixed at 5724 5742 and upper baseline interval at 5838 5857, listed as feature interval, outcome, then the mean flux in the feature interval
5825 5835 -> -0.4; 1.77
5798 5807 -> -0.5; 1.8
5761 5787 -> -0.1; 1.73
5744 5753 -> 0.2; 1.7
